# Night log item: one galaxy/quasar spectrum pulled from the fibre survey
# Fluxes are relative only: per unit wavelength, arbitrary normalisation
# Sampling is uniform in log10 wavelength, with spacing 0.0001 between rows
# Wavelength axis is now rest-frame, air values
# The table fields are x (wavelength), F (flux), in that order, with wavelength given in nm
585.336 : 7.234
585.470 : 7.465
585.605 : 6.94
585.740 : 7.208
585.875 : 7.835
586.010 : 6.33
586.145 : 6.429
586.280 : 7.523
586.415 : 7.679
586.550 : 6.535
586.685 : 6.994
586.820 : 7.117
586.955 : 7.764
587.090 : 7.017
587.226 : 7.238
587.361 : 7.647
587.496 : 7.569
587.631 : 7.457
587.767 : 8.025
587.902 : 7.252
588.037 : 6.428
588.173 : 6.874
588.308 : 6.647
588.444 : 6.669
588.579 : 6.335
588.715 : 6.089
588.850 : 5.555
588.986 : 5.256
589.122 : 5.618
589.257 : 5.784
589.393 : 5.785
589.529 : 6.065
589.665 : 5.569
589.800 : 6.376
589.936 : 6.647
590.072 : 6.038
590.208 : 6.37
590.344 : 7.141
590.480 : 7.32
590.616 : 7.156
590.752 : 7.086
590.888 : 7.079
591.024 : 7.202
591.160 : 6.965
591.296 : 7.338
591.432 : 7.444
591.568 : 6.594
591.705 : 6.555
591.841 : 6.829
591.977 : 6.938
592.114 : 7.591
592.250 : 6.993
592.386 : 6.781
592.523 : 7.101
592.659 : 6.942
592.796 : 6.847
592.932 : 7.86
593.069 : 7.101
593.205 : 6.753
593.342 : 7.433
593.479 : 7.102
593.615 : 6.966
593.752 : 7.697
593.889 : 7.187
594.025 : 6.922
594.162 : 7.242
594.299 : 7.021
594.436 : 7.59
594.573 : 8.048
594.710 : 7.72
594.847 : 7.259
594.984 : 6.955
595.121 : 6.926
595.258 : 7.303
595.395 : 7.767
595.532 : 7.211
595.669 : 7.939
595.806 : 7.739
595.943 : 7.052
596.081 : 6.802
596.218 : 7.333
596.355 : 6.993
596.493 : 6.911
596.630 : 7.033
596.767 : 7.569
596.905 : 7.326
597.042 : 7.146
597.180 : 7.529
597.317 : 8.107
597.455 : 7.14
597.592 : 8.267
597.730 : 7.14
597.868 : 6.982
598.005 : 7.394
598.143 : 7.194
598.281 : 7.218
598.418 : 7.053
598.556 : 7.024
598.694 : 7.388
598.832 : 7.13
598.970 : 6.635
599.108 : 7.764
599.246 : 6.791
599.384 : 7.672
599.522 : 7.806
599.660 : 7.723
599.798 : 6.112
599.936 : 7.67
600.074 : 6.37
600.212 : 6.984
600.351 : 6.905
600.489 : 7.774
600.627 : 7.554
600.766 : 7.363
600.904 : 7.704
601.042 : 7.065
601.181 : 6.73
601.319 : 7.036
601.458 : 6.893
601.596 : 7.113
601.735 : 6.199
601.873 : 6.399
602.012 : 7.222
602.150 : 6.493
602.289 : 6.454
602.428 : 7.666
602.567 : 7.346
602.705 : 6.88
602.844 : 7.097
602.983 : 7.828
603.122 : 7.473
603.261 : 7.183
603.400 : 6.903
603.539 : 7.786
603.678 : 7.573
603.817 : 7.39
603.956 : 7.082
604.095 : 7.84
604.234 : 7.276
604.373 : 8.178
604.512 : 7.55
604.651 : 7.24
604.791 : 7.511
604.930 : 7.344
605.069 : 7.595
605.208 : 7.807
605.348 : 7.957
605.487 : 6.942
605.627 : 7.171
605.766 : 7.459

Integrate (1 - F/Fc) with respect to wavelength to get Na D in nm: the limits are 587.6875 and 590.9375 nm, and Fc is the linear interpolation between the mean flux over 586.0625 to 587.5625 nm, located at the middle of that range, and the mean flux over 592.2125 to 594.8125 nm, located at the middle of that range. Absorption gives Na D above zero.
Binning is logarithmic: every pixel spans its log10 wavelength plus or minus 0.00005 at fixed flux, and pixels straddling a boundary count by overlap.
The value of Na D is 0.34 nm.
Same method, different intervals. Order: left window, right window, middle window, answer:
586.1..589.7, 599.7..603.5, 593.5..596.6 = -0.18 nm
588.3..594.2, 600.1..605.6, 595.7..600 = -0.15 nm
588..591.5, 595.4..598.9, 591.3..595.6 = -0.18 nm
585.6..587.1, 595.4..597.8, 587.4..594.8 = 0.38 nm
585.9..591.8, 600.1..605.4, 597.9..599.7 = -0.04 nm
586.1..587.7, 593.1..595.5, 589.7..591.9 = 0.12 nm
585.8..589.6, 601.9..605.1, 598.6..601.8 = 0.03 nm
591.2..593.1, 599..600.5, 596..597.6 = -0.04 nm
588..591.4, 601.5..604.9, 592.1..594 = -0.14 nm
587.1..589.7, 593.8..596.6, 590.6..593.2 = -0.05 nm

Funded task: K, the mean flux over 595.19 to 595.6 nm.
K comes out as 7.43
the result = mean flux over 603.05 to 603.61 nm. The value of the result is 7.33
